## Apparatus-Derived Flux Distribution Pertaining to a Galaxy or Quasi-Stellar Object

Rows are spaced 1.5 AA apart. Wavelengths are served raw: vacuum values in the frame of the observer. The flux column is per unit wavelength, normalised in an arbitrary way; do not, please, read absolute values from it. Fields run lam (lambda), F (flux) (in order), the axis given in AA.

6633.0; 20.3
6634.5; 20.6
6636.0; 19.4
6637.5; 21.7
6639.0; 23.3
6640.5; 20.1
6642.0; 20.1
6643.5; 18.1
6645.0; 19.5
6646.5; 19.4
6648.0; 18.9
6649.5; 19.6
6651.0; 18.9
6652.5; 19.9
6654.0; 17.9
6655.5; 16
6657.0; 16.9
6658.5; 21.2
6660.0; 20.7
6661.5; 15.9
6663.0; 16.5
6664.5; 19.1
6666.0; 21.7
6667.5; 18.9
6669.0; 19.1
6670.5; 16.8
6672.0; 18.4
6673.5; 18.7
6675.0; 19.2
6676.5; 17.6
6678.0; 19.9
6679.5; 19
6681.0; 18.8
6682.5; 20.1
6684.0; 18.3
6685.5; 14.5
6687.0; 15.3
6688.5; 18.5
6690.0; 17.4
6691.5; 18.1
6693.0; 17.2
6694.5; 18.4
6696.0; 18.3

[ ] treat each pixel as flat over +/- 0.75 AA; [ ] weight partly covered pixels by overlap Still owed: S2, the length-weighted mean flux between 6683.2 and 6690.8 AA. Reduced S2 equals 16.8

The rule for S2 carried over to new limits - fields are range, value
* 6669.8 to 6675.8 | 18.3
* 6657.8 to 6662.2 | 19.3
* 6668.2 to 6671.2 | 18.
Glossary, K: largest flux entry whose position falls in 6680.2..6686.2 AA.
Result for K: 20.1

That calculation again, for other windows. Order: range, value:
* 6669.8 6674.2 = 18.7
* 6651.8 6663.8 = 21.2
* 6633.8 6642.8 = 23.3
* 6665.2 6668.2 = 21.7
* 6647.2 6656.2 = 19.9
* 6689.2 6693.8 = 18.1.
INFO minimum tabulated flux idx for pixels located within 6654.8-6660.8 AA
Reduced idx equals 16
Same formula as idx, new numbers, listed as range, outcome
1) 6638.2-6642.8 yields 20.1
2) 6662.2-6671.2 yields 16.5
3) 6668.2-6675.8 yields 16.8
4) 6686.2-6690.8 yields 15.3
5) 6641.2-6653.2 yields 18.1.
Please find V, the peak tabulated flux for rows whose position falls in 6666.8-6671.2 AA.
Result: 19.1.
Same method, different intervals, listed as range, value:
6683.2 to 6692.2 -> 18.5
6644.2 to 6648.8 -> 19.5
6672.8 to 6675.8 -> 19.2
